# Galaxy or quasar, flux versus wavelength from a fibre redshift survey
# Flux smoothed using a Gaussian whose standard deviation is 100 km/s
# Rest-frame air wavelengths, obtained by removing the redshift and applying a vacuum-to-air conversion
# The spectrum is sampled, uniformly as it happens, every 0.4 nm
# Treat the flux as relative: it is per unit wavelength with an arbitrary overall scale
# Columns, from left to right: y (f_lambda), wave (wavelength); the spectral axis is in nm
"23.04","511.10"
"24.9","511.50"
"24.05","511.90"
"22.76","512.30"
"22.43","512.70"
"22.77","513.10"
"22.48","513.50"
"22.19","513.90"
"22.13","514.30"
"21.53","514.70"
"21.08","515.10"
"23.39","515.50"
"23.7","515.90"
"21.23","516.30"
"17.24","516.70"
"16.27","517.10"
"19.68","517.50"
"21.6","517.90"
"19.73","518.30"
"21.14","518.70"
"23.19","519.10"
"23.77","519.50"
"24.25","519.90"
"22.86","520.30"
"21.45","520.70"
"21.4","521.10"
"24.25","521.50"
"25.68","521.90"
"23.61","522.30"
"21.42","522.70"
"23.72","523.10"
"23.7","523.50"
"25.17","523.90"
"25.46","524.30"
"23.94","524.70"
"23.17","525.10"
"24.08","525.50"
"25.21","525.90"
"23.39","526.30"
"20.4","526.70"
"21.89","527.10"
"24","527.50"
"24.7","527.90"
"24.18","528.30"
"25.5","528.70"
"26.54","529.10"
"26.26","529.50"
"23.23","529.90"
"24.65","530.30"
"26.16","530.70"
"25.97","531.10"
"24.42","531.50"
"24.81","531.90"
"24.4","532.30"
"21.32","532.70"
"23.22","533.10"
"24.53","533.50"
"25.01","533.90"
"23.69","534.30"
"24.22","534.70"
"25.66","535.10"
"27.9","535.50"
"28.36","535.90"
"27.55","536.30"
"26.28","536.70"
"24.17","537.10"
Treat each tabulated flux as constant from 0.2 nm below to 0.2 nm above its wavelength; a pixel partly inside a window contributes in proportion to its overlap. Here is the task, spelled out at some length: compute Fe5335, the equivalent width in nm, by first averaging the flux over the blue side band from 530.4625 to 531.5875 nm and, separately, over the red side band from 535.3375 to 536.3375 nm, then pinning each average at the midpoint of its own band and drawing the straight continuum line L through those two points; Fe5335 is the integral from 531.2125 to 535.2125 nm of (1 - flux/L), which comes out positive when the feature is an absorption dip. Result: 0.38 nm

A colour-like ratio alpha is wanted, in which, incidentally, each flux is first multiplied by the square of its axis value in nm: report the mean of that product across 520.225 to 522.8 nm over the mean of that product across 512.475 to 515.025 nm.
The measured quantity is 1.07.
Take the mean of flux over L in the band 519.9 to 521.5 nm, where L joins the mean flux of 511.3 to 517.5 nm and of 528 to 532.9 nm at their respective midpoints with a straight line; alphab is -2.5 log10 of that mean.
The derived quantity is 0.02 mag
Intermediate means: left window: 21.8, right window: 24.8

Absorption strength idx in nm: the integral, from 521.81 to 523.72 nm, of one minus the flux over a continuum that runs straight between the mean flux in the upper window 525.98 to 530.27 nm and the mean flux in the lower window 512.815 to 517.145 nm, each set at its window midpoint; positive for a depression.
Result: -0.04 nm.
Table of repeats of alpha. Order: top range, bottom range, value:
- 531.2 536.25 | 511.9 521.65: 1.22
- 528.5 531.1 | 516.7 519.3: 1.33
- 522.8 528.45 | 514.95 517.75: 1.21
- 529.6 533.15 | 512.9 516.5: 1.16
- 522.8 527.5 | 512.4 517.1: 1.14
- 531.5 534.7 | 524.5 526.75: 1.04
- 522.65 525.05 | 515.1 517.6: 1.22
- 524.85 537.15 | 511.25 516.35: 1.16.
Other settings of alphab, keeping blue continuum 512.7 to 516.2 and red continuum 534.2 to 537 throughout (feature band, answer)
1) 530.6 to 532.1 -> 0.01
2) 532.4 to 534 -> 0.10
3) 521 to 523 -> 0.02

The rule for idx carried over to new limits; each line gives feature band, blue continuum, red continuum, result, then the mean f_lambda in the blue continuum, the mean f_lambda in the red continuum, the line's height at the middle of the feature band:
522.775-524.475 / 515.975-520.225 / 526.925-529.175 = -0.10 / 21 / 24.4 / 22.9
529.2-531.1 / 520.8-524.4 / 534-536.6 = 0.00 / 23.7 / 26.2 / 25.2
